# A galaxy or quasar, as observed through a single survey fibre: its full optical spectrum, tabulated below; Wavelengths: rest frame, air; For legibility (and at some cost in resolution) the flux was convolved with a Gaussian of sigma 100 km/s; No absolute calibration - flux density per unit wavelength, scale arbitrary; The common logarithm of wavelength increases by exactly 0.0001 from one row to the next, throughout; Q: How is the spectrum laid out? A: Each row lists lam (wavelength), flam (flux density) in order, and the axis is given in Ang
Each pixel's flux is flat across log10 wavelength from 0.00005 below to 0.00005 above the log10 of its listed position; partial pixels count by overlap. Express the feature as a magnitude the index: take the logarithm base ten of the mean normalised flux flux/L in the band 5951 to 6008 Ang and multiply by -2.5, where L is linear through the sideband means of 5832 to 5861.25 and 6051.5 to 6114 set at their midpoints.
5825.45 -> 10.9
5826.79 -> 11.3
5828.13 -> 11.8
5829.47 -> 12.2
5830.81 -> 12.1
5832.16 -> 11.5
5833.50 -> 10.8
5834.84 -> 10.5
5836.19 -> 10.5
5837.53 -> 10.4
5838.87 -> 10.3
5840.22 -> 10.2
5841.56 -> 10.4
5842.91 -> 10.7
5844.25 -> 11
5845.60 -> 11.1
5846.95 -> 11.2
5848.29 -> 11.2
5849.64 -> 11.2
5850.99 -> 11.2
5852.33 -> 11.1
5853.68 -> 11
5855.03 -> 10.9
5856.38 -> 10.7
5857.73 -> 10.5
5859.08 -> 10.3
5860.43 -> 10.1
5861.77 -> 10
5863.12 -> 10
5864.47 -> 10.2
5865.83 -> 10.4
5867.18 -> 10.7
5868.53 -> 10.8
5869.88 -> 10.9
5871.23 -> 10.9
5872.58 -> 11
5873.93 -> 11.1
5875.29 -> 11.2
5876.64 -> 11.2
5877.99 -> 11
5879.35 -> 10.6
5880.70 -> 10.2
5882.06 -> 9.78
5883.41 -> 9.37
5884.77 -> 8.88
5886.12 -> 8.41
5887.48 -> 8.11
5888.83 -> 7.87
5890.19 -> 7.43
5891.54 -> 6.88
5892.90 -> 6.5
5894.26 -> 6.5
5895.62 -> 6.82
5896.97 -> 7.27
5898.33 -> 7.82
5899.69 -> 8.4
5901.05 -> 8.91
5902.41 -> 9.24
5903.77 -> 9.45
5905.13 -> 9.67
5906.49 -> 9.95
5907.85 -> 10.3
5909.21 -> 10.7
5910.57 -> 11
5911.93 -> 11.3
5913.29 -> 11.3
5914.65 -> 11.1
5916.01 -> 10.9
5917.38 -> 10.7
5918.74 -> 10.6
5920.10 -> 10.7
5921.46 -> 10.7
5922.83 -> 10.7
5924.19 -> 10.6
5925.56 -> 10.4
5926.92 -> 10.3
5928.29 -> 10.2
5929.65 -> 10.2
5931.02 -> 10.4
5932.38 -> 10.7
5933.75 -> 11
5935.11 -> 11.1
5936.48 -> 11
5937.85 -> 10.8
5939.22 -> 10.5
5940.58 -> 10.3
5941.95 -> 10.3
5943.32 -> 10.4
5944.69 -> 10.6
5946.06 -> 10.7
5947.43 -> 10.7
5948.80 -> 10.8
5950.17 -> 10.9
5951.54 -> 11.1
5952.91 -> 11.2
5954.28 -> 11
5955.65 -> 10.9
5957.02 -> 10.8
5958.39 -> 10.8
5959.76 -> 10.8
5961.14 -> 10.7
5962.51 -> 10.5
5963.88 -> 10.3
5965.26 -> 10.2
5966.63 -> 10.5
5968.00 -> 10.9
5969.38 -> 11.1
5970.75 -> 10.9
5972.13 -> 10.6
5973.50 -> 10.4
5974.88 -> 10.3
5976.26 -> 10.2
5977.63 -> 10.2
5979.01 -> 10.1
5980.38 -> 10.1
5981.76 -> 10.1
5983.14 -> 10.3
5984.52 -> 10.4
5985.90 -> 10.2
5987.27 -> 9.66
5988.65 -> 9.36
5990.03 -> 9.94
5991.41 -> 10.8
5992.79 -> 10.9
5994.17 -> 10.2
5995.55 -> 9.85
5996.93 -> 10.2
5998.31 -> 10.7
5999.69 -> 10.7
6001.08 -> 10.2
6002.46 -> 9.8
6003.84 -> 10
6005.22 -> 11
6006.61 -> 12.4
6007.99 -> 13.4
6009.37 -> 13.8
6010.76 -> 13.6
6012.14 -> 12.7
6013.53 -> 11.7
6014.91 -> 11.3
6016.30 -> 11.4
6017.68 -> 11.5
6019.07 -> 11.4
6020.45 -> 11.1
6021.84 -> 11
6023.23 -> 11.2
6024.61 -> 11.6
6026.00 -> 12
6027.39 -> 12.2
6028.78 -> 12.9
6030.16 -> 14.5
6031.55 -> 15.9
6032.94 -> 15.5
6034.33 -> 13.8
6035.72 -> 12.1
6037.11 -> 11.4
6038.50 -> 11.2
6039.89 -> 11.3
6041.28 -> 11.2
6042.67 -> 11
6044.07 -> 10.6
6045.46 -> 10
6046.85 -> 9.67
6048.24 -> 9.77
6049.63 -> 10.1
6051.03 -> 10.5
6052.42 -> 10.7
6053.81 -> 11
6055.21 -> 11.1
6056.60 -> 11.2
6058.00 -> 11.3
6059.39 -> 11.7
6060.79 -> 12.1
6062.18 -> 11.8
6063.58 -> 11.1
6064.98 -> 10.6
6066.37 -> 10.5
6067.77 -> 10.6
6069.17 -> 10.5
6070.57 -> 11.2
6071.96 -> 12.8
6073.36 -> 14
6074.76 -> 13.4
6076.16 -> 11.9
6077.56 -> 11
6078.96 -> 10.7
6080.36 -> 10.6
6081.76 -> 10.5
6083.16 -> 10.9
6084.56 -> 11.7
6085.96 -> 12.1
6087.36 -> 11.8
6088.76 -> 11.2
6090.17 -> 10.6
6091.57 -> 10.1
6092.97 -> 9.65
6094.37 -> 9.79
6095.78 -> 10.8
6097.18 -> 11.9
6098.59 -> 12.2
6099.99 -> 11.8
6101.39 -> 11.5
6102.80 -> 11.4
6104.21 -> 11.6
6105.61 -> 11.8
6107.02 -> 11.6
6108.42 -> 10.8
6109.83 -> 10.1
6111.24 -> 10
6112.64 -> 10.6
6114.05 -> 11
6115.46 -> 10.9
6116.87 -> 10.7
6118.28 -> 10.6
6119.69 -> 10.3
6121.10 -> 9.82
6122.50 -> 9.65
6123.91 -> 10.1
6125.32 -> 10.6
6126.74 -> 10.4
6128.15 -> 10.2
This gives 0.05 mag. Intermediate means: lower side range 10.7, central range 10.5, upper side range 11.2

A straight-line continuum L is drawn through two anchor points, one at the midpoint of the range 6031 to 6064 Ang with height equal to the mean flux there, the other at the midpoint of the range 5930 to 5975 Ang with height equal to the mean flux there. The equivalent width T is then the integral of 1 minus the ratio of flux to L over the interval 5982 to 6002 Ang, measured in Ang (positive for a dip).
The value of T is 1.4 Ang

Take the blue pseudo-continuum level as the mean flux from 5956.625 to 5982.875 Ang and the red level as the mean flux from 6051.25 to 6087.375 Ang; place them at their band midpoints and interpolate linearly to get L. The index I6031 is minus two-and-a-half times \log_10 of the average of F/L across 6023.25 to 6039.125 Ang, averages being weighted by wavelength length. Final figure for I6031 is -0.17 mag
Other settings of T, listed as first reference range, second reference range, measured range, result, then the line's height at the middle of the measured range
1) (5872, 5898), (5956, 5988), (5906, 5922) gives -2.3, 9.43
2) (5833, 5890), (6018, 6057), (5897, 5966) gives 2.9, 10.9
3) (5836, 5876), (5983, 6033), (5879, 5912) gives 6.4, 10.9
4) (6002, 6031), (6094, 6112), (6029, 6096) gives 0.8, 11.6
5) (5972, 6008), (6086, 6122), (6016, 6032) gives -2.5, 10.5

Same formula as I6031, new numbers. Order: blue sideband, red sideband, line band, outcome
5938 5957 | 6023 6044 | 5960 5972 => 0.05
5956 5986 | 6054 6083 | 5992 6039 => -0.09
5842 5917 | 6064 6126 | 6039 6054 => 0.03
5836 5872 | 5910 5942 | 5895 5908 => 0.22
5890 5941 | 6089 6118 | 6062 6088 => -0.07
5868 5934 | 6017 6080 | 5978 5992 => 0.08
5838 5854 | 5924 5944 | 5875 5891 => 0.14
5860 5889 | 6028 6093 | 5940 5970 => 0.00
